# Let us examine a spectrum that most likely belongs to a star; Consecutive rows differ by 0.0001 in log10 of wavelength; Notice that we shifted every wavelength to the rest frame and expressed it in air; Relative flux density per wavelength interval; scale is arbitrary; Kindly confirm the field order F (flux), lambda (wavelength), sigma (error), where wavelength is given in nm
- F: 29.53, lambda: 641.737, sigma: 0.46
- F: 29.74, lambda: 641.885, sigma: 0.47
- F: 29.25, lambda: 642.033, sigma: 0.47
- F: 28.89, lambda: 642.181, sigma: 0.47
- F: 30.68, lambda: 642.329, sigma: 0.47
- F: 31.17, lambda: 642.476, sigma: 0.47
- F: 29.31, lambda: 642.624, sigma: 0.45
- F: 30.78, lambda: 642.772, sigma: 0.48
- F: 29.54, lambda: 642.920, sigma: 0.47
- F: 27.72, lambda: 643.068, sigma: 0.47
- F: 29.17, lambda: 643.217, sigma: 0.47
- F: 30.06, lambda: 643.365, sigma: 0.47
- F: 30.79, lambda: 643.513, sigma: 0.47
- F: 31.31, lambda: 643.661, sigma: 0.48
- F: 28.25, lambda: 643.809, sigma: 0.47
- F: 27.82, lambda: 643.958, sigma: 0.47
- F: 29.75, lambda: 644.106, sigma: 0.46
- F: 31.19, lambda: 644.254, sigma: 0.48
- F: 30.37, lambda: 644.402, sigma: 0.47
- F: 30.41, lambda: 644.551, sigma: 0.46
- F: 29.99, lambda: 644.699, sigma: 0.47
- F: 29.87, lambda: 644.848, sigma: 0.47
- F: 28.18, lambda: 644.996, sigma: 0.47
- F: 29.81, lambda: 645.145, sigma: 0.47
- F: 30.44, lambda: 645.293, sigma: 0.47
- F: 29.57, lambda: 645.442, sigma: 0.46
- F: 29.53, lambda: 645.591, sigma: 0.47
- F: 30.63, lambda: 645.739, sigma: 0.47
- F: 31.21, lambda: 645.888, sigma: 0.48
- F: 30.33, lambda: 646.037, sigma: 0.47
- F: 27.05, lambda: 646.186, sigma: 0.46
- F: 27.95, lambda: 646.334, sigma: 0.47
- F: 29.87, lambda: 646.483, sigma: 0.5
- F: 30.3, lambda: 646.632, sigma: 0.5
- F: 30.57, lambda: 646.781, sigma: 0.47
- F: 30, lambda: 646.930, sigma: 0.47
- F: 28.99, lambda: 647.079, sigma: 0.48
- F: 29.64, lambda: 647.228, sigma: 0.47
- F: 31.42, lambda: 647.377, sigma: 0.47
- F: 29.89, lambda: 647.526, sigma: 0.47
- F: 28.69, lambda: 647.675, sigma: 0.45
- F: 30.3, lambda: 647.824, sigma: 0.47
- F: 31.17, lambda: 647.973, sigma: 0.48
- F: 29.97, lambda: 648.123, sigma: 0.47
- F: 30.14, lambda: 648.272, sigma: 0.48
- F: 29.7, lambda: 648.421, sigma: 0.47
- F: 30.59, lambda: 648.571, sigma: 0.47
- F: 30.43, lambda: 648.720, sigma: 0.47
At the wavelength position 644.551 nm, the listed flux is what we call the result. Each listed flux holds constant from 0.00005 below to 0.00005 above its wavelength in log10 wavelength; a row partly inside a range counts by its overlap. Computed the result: 30.41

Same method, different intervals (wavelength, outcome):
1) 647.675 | 28.69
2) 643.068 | 27.72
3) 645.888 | 31.21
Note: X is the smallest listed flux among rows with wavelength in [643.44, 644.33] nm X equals 27.82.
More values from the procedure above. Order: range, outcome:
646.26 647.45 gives 27.95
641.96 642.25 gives 28.89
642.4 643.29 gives 27.72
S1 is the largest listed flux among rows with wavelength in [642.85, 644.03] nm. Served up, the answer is 31.31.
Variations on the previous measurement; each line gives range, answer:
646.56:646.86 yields 30.57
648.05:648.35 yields 30.14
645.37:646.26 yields 31.21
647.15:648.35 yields 31.42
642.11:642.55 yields 31.17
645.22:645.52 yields 30.44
